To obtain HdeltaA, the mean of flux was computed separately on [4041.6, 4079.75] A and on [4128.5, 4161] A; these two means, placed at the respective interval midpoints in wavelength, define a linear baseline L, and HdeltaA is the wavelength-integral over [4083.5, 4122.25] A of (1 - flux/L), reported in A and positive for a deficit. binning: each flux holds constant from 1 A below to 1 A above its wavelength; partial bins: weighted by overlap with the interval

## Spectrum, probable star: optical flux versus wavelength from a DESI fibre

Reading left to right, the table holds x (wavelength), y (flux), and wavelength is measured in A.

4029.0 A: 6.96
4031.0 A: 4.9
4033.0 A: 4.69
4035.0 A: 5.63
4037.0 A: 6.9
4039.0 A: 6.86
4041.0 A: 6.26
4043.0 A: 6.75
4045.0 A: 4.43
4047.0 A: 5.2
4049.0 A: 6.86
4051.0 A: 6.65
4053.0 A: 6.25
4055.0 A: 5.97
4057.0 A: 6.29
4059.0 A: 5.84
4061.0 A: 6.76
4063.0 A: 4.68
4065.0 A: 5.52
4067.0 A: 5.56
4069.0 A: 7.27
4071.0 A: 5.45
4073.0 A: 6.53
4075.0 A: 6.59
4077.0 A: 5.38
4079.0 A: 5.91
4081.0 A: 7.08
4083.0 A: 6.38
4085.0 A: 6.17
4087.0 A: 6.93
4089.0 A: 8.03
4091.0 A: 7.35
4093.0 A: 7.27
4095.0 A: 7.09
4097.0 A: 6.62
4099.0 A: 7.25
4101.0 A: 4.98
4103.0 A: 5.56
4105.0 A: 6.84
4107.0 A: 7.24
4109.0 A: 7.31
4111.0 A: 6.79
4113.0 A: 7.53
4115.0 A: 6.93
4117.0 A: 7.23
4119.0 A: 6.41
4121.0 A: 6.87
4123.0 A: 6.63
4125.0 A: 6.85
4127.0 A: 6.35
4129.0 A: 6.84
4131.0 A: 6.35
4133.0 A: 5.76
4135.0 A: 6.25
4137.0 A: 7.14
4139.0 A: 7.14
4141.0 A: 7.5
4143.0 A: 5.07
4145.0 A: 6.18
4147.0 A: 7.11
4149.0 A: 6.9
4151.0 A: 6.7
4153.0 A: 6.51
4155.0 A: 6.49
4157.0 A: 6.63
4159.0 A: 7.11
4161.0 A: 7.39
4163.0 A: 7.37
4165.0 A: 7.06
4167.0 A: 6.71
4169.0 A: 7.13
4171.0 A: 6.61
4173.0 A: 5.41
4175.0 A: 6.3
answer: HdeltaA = -3.3 A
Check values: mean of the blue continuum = 6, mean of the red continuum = 6.63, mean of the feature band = 6.86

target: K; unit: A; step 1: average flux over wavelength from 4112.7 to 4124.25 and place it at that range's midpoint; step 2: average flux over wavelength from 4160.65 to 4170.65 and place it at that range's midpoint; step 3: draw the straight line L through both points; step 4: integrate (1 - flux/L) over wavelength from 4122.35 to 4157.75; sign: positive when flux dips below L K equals 2.0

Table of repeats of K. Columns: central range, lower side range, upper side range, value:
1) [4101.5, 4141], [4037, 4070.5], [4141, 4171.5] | -1.25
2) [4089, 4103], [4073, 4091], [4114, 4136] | -0.36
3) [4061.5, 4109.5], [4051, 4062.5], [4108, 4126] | 0.78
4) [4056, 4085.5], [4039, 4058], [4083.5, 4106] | 1.46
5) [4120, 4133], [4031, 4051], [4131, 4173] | -0.12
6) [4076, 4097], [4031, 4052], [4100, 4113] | -1.28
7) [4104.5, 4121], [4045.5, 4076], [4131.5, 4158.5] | -1.69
